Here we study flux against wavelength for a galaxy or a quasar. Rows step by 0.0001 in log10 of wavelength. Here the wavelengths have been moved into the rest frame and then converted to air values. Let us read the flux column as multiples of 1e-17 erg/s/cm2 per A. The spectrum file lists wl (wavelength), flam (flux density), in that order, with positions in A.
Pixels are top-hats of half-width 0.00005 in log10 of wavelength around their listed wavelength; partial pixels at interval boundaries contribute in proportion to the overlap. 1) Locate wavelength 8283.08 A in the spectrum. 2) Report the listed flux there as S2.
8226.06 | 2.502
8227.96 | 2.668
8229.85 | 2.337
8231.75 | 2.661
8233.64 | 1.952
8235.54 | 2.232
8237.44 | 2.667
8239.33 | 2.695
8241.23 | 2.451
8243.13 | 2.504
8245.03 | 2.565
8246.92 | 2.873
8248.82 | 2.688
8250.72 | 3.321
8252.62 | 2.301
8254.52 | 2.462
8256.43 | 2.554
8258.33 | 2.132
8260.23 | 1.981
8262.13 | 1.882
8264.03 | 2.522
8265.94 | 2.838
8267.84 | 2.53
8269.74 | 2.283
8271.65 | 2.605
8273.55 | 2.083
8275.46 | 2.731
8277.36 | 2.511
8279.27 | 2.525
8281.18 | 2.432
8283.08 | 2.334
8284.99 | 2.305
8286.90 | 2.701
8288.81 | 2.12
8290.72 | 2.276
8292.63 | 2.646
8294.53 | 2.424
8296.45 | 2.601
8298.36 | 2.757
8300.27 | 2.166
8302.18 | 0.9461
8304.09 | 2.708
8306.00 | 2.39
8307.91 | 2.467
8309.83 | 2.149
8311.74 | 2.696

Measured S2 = 2.334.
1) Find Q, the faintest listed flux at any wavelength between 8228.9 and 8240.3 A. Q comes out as 1.952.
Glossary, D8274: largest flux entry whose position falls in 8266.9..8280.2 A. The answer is 2.731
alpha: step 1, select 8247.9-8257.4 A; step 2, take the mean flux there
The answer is 2.66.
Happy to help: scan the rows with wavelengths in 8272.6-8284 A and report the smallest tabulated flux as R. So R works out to 2.083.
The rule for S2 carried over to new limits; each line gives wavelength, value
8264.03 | 2.522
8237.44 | 2.667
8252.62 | 2.301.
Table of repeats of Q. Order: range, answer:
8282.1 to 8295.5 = 2.12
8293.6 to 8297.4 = 2.424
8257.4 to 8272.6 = 1.882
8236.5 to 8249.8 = 2.451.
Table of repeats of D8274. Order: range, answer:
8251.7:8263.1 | 2.554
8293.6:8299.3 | 2.757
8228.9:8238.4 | 2.667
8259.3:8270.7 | 2.838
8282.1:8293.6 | 2.701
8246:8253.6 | 3.321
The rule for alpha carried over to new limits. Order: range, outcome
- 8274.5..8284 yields 2.51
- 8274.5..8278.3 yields 2.62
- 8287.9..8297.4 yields 2.41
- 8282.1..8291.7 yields 2.35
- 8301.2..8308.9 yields 2.13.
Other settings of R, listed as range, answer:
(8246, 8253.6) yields 2.301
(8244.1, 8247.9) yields 2.565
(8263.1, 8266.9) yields 2.522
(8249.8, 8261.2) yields 1.981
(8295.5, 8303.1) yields 0.9461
